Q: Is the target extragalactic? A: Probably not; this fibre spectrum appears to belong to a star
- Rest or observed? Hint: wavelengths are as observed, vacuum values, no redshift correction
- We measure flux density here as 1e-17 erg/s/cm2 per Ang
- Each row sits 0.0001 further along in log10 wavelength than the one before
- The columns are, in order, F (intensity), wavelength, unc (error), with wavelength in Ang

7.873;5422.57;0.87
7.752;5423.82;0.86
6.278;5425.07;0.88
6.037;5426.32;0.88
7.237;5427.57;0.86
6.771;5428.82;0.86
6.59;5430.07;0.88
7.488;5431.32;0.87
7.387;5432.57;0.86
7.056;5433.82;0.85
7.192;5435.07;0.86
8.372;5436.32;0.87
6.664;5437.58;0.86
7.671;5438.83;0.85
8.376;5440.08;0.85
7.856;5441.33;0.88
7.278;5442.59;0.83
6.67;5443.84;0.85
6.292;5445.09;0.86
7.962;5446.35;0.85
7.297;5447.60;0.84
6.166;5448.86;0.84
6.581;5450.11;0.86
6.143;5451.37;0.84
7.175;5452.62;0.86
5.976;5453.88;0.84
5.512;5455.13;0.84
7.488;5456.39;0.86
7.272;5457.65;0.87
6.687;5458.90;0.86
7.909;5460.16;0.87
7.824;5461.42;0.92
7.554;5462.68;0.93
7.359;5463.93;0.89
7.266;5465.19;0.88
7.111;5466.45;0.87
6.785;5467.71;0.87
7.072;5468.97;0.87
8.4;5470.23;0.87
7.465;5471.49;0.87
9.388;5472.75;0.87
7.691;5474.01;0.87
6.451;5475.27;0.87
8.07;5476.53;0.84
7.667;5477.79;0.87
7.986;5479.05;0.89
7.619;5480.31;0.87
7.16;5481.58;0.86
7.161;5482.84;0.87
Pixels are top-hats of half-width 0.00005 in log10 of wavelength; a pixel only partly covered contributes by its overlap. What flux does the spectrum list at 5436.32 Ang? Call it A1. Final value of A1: 8.372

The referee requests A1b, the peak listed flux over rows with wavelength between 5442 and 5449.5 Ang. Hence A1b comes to 7.962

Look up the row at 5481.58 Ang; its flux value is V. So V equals 7.16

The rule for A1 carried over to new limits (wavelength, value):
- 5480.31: 7.619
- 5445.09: 6.292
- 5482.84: 7.161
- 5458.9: 6.687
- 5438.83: 7.671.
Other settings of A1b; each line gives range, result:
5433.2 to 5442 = 8.376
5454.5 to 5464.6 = 7.909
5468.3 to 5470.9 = 8.4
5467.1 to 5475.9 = 9.388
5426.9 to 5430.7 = 7.237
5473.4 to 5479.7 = 8.07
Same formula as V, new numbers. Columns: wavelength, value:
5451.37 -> 6.143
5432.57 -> 7.387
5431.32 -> 7.488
